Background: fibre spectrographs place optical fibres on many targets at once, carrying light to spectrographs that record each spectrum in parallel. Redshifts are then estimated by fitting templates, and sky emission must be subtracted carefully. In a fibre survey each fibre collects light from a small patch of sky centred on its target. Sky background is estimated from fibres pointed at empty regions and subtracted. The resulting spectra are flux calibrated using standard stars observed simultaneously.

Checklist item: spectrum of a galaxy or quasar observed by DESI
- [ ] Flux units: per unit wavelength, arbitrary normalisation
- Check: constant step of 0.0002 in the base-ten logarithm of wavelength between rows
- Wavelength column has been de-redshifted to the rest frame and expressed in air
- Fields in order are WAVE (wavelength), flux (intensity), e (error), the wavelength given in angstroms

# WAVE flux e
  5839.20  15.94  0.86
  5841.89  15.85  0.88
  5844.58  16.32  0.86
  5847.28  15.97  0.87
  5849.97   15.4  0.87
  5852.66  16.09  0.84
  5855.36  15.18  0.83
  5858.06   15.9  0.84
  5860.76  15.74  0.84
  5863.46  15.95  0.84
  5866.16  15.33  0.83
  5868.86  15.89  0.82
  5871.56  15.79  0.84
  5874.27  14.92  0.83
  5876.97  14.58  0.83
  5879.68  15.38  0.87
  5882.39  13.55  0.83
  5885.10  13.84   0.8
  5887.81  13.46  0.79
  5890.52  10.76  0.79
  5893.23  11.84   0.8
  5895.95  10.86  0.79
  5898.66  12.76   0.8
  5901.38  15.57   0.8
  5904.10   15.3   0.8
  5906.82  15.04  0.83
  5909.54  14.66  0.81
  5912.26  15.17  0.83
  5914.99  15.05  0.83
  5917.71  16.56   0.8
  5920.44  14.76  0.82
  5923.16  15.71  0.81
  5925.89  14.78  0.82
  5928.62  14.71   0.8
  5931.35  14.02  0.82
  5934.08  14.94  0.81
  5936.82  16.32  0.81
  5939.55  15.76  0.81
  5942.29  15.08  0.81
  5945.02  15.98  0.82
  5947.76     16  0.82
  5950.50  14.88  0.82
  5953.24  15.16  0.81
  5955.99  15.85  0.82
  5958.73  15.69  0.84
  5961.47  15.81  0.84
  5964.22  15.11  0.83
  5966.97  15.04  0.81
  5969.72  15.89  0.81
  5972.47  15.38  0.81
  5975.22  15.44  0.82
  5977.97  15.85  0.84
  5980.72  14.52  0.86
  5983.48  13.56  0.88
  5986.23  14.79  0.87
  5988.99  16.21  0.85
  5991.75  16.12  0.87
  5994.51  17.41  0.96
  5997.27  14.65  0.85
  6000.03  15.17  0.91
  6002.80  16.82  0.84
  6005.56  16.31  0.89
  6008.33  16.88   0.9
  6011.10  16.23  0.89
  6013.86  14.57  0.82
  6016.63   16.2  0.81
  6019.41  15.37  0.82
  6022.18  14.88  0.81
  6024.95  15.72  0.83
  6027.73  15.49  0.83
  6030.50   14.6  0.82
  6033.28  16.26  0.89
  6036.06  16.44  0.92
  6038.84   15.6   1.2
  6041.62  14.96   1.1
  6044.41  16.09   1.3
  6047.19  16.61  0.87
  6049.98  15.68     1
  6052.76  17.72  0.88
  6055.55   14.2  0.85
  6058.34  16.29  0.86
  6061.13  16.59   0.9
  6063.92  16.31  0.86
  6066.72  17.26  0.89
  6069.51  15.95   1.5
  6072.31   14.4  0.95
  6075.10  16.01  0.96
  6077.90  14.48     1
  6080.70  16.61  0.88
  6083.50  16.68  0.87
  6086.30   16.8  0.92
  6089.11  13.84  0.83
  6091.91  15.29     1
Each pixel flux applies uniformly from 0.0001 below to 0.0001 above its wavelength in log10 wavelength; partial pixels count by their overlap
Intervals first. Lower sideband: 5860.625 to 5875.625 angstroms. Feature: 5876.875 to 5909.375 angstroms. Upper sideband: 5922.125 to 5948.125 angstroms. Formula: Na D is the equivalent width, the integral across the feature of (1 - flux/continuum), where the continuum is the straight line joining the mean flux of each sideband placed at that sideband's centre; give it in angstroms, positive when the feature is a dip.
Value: 4.0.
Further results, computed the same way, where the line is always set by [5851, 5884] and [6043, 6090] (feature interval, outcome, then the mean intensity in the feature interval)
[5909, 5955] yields 0.8 angstroms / 15.3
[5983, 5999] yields 0.2 angstroms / 15.6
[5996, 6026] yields 0.2 angstroms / 15.7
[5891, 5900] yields 2.2 angstroms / 11.7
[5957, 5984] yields 0.7 angstroms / 15.3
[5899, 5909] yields 0.3 angstroms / 15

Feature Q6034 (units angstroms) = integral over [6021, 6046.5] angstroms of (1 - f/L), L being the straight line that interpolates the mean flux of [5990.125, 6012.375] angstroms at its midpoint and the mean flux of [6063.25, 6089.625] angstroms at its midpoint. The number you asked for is 0.7 angstroms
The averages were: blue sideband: 16.2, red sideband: 15.9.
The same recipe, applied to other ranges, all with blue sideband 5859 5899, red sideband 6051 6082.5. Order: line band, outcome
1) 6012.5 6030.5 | 0.26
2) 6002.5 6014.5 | -0.62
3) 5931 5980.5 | -1.98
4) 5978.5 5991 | 0.21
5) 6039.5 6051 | -0.04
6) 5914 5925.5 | -0.77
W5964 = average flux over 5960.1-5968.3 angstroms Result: 15.3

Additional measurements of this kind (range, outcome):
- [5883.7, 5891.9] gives 12.7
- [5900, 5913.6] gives 15.1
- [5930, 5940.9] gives 15.3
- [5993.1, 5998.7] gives 16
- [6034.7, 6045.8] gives 15.8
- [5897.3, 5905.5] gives 14.5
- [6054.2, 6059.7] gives 15.2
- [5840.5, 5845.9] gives 16.1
